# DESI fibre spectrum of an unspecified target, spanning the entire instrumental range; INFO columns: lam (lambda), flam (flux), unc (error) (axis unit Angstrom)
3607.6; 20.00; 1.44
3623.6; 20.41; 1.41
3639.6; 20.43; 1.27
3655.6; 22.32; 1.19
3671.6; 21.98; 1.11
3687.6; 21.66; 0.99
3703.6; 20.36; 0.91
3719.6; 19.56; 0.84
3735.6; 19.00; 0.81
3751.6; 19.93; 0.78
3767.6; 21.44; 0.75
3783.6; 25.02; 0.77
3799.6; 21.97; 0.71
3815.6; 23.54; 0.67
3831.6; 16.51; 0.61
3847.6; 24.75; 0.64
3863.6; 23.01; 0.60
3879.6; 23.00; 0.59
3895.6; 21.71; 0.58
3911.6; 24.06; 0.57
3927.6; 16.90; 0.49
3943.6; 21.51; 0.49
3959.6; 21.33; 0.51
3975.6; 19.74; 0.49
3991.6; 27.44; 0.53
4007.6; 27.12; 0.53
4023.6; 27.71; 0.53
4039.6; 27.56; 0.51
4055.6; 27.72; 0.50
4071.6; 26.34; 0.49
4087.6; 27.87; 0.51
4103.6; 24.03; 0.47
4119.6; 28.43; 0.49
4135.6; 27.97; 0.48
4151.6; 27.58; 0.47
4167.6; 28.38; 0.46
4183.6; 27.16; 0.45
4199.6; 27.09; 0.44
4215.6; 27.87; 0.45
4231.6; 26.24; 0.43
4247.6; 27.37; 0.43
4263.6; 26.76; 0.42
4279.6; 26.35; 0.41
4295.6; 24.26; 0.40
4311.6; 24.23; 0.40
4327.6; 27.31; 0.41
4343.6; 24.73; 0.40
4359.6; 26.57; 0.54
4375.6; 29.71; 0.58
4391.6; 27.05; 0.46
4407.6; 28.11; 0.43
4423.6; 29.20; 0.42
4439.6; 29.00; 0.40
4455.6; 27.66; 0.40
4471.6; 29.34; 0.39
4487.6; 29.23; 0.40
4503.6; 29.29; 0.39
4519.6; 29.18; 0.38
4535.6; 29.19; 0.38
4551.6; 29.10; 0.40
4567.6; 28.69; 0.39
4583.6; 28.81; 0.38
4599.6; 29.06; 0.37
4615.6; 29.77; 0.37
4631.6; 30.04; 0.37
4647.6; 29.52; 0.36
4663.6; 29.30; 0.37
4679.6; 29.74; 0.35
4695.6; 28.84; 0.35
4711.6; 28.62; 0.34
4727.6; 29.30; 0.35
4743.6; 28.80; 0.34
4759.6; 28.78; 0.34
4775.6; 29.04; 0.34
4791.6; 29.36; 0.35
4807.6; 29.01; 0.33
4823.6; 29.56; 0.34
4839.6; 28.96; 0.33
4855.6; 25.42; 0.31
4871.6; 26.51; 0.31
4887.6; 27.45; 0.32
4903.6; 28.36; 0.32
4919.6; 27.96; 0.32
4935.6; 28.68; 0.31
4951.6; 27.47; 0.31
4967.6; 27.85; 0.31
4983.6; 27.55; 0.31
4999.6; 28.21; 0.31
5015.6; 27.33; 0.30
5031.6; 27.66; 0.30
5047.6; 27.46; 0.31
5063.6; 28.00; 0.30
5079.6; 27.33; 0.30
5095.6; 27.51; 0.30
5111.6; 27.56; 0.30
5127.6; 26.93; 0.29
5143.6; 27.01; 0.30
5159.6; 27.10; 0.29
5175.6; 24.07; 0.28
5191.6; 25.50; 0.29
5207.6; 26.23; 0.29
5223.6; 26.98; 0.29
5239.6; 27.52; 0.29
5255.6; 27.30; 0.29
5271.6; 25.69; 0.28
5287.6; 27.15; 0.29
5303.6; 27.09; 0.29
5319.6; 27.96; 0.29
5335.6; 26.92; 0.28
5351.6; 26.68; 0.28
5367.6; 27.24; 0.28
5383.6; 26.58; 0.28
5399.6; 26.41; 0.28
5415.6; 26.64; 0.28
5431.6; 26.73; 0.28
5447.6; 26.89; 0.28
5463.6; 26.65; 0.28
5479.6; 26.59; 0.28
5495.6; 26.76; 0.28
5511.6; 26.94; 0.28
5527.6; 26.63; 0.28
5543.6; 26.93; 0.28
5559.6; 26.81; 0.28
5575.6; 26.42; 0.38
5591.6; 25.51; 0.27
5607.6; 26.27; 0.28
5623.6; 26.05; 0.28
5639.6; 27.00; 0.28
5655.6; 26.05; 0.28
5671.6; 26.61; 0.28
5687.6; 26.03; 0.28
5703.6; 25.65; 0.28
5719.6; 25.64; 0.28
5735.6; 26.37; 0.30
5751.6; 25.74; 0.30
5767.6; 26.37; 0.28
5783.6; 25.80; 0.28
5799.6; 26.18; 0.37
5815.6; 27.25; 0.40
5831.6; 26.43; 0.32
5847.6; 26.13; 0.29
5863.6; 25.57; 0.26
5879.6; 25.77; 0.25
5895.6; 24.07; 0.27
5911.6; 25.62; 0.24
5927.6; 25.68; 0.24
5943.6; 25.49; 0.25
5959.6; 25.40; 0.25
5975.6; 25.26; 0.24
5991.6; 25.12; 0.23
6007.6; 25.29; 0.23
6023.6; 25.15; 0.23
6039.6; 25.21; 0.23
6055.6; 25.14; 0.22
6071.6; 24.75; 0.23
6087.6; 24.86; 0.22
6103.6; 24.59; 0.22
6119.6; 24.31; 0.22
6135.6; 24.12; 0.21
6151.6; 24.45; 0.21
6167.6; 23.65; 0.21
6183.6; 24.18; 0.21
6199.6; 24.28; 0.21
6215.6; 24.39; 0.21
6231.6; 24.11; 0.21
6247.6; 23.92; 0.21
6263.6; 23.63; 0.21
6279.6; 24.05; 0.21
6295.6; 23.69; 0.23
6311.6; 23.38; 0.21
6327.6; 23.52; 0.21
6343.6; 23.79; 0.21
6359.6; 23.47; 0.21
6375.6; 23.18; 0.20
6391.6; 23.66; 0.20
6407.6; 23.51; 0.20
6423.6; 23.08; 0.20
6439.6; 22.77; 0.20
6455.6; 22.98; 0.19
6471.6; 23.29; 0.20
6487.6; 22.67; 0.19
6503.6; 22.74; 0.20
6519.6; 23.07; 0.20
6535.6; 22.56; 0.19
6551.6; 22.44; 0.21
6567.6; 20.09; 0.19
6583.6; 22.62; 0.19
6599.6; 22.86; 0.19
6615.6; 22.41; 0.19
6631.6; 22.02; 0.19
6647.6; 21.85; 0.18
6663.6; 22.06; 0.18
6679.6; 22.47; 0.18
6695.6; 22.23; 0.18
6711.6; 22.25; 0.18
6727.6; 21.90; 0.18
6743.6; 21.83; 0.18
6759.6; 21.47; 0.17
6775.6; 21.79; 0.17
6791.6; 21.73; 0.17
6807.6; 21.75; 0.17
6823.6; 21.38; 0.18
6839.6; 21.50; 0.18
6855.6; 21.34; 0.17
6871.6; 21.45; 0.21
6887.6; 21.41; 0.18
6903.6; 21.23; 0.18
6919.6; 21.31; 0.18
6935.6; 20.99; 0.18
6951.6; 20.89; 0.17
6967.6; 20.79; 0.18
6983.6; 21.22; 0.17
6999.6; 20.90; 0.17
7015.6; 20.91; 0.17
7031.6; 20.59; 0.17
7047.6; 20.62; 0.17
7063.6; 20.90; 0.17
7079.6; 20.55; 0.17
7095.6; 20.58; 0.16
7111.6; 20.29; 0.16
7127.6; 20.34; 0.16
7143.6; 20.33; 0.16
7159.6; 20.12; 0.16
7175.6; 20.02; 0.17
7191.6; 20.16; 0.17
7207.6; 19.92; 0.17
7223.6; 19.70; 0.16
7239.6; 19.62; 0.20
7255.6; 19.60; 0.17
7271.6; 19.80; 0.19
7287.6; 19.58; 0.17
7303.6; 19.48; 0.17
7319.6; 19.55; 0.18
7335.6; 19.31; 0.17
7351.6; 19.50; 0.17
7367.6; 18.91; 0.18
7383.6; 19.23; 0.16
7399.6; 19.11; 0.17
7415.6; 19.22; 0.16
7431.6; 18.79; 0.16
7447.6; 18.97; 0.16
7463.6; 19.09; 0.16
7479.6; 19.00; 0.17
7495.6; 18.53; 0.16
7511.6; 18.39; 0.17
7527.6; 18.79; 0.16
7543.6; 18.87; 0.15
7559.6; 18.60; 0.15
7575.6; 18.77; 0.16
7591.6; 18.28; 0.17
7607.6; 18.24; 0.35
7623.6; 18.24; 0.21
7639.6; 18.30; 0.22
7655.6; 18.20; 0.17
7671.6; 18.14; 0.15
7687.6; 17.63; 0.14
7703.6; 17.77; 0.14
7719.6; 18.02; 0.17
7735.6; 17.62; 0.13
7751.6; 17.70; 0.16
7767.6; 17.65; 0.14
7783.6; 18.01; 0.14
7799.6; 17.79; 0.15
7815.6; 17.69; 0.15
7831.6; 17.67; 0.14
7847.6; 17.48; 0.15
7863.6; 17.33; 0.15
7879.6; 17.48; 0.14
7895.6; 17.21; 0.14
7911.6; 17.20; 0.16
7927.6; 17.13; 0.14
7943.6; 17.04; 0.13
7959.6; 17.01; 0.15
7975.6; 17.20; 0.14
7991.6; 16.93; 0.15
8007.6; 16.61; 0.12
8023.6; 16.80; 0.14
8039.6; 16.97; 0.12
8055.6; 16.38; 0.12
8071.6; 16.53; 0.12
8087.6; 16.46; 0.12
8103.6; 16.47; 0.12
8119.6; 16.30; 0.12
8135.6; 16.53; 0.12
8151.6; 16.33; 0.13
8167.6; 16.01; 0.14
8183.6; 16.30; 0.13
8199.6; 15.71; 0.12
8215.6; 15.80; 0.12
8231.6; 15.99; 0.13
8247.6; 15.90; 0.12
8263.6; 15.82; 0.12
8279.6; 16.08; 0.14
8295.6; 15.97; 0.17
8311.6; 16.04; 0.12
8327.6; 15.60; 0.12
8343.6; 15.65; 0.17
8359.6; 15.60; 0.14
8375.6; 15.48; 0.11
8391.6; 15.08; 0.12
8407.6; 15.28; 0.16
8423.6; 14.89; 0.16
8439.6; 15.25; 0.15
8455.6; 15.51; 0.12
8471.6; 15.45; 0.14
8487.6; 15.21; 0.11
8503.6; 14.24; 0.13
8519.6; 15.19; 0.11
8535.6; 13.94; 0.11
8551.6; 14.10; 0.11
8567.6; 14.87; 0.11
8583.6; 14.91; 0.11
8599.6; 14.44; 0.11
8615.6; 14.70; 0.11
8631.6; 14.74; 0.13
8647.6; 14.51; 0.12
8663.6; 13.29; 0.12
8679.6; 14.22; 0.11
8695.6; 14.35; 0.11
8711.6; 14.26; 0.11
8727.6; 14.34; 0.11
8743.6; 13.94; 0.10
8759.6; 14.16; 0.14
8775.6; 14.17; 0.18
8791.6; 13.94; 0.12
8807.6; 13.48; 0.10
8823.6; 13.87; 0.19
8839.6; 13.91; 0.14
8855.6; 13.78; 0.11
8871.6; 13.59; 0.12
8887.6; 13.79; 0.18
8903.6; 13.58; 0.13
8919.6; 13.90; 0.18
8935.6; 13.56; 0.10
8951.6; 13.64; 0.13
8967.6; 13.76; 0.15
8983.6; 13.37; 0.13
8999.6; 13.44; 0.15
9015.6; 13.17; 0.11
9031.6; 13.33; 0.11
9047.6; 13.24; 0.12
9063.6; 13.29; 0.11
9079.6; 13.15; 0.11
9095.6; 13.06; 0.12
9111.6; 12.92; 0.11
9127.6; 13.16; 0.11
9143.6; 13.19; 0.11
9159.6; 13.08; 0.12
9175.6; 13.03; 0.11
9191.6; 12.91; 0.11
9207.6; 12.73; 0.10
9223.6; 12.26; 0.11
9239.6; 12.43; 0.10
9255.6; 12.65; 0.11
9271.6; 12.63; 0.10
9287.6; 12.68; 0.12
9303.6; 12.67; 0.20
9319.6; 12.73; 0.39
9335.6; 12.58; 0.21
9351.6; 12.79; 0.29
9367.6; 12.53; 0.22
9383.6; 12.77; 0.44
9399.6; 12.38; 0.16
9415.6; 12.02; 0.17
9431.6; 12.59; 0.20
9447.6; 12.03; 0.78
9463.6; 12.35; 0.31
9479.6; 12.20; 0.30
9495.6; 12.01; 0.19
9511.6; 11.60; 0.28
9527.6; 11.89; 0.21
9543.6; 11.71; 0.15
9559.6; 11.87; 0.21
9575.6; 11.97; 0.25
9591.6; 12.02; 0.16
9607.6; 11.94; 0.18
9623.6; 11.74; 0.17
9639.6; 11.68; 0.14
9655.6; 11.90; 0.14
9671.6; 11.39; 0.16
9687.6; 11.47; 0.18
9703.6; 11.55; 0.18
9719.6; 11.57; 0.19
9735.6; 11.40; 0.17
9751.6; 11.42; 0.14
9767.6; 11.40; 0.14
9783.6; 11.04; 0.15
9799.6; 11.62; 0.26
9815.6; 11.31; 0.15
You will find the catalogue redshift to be 0.00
